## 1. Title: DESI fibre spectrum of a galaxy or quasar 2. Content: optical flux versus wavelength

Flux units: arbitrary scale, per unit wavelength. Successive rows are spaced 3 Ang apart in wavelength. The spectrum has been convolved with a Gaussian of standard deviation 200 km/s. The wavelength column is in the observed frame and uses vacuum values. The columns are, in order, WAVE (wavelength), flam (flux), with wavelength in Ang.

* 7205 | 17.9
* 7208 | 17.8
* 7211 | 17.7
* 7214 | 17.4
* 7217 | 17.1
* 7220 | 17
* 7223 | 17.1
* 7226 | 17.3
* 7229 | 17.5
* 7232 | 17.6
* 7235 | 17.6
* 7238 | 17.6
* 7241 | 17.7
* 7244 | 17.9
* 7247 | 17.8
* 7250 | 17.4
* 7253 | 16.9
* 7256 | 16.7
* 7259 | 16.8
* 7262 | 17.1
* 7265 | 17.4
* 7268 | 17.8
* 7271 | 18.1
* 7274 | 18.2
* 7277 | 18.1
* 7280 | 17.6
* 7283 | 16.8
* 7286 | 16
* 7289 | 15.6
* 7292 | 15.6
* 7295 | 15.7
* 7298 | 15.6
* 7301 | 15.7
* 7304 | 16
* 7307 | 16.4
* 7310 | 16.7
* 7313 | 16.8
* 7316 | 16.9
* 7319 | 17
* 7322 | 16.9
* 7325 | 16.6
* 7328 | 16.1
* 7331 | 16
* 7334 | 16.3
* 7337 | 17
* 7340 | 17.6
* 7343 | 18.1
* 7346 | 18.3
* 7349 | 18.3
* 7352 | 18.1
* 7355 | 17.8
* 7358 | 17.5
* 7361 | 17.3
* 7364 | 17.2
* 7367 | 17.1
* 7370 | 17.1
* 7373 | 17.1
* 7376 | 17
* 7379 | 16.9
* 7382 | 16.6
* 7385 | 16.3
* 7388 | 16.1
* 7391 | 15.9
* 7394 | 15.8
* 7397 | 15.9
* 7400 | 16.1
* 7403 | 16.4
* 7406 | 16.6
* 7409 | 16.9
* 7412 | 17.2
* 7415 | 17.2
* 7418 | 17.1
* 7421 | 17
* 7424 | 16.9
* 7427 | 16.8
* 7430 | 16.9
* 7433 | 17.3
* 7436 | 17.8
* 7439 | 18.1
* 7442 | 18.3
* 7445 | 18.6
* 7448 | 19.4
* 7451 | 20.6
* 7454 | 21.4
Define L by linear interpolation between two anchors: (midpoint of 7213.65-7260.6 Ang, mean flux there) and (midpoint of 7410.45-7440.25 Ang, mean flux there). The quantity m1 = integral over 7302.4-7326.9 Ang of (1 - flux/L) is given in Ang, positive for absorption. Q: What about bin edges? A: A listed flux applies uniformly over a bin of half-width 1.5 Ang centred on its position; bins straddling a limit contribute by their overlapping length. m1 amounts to 0.9 Ang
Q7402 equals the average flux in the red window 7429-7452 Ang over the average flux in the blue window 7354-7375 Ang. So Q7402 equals 1.06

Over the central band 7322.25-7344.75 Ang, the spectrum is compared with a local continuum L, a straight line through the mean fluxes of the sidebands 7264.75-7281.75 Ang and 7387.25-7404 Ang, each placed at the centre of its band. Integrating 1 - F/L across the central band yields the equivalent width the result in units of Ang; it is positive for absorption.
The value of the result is 0.2 Ang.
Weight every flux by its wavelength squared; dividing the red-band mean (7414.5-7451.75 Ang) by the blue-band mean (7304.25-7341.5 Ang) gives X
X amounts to 1.1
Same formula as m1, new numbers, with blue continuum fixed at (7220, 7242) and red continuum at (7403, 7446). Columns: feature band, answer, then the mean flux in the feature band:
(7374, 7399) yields 1.4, 16.3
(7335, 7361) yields -0.6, 17.8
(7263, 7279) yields -0.4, 17.9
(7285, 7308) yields 2.1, 15.8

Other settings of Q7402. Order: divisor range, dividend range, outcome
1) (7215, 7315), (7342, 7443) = 1.00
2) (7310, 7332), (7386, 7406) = 0.97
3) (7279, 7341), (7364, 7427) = 1.02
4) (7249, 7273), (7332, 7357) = 1.02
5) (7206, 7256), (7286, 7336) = 0.93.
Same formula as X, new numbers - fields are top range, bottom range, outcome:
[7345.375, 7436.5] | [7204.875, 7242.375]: 1.02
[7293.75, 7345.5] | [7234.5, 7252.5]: 0.96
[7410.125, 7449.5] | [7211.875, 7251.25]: 1.06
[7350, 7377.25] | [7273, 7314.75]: 1.08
